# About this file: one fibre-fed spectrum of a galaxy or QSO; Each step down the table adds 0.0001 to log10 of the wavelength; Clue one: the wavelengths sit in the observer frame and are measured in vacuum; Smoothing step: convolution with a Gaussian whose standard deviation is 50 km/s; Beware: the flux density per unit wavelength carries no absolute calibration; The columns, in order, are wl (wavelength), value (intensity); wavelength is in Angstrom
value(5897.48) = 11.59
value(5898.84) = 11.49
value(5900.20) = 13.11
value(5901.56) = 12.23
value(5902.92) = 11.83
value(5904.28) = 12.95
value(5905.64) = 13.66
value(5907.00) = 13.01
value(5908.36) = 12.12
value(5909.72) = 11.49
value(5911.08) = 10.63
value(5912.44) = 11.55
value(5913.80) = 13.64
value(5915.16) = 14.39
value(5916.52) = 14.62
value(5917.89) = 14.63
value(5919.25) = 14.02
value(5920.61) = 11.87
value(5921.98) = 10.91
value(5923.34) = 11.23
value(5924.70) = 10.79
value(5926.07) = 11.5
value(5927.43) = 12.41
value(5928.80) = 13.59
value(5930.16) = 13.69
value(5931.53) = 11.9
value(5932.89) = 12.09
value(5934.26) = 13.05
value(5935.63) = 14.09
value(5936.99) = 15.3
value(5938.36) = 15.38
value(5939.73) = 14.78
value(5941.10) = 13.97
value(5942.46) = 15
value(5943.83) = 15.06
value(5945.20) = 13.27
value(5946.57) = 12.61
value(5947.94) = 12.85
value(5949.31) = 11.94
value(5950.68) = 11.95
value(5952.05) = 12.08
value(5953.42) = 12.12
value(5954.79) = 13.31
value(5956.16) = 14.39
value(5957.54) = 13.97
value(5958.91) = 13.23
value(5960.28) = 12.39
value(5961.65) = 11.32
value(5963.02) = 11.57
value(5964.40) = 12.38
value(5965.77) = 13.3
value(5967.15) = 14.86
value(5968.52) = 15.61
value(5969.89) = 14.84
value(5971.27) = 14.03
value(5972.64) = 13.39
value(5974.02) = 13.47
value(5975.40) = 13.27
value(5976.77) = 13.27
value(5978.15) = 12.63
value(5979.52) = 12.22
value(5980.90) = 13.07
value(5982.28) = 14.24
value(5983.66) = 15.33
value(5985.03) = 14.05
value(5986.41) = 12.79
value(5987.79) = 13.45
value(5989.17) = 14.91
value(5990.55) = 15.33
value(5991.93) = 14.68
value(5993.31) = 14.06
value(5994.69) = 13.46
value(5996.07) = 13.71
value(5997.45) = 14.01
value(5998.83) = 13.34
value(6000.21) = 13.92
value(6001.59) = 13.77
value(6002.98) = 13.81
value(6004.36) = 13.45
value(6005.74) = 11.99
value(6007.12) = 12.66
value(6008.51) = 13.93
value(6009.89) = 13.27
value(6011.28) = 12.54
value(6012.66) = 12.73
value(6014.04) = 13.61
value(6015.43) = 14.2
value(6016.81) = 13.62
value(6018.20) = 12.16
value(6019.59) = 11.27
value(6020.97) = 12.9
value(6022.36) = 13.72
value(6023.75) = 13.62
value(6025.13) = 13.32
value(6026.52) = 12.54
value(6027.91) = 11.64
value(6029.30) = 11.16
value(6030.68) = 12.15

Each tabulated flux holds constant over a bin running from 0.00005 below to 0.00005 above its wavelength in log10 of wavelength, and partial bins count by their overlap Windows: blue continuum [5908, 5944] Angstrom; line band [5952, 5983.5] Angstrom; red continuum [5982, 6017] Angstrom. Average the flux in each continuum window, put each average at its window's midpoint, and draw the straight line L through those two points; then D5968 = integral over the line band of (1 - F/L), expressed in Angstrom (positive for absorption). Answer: 0.30 Angstrom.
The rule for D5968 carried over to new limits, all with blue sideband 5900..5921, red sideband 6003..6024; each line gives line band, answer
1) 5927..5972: -1.6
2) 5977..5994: -1.1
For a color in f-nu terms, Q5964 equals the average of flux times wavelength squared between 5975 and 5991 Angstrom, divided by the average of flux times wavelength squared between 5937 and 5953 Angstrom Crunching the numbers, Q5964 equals 1.0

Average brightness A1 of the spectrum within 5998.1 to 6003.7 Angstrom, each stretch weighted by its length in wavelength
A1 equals 13.7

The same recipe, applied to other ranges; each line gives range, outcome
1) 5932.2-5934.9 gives 12.6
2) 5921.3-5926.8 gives 11.1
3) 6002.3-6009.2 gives 13.2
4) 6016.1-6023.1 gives 12.7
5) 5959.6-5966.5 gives 12.2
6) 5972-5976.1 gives 13.4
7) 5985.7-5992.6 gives 14.2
